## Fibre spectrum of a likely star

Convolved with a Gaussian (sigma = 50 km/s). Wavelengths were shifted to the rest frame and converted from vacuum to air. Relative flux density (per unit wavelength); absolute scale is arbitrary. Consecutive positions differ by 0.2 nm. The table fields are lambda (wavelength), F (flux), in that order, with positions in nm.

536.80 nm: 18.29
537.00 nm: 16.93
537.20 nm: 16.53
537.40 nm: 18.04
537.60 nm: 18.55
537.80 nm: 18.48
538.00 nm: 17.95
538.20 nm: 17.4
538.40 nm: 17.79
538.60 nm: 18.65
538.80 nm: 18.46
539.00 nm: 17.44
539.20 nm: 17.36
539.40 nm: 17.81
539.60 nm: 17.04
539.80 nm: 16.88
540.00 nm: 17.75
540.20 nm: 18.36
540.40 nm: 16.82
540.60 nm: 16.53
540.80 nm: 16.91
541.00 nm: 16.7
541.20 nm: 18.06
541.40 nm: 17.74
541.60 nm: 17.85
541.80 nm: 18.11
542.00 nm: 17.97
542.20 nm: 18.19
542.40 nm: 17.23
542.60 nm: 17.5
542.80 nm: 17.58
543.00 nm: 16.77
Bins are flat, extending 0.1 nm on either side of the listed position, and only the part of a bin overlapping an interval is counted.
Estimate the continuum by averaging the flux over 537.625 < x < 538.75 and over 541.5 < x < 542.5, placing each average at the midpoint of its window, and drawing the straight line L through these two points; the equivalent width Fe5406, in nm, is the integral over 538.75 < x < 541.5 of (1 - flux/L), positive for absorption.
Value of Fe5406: 0.09 nm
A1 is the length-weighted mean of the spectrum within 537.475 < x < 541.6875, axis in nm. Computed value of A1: 17.6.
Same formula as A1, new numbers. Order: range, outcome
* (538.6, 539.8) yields 17.6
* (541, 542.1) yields 17.8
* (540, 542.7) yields 17.5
